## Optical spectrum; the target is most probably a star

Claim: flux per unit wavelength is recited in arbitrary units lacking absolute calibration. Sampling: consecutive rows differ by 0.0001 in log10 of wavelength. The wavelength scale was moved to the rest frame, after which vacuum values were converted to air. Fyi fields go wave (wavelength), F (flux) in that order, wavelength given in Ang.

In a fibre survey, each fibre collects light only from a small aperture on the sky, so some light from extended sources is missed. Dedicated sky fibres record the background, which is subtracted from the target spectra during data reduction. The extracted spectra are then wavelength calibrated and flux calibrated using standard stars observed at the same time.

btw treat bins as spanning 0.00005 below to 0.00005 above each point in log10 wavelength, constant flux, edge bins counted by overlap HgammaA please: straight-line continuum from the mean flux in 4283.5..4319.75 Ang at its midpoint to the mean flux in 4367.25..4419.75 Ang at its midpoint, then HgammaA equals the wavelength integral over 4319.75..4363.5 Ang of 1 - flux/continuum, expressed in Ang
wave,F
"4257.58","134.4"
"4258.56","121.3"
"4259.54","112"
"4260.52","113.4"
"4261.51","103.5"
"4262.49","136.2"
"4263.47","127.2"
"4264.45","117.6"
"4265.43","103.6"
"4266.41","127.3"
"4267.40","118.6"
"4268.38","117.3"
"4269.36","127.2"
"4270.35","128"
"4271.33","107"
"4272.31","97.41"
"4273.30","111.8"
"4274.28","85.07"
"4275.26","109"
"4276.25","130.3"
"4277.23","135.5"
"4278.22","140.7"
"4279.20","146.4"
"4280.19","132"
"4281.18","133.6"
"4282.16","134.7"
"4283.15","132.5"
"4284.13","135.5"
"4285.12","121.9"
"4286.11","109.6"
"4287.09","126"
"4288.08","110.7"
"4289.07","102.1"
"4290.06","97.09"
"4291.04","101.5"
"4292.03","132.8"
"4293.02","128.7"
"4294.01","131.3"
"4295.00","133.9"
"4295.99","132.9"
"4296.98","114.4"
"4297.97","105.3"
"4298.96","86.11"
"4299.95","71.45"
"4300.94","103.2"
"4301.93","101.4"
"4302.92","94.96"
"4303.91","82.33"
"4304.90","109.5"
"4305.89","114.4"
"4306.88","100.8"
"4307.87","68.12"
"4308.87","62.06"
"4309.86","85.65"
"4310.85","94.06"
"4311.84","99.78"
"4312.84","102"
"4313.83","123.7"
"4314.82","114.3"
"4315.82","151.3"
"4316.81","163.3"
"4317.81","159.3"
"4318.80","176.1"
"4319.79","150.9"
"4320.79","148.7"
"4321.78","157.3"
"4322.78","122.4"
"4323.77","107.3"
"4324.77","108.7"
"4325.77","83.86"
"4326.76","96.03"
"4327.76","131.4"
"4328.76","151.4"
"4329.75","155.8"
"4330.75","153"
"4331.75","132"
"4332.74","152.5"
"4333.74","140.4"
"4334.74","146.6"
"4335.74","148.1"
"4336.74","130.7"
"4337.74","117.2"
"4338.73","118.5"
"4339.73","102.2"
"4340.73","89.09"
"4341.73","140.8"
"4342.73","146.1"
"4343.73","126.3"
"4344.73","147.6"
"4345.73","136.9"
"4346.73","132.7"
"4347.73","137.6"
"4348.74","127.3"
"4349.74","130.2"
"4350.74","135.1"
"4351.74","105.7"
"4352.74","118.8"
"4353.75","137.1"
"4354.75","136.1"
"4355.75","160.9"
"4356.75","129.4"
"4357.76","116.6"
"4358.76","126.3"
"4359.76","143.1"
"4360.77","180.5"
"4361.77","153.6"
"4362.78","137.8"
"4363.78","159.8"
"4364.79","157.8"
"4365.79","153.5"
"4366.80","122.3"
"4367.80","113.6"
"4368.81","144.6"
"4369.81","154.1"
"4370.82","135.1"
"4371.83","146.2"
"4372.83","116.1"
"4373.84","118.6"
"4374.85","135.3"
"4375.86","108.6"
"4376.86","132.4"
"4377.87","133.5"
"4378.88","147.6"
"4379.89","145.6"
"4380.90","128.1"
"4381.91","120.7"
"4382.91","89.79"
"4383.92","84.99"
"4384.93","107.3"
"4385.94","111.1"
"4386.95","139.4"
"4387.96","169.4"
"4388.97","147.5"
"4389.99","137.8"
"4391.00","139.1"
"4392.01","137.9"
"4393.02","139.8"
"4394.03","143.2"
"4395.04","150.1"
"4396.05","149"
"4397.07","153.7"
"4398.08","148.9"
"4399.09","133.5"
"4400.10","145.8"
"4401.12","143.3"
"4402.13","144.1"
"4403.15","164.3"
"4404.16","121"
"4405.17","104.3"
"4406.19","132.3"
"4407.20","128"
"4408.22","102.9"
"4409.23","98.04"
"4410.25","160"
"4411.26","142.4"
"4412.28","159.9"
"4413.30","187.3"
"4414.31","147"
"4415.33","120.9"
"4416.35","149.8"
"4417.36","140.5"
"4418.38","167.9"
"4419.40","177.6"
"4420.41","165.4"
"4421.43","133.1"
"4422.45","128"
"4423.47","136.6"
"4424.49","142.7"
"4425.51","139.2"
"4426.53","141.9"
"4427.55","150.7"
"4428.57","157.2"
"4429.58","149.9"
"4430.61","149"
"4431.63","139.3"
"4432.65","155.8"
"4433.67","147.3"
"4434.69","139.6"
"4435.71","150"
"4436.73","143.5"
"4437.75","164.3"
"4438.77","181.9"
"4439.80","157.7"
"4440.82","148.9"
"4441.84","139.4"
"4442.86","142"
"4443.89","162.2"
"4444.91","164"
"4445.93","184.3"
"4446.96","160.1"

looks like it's -3.5 Ang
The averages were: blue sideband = 113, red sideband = 136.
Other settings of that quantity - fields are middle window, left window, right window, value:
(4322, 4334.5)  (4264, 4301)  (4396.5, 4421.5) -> -0.18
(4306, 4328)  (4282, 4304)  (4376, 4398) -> -0.01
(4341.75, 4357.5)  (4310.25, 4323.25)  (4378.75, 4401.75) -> 0.17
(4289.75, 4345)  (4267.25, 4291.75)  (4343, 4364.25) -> 3.61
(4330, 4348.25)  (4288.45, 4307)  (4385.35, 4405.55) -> -1.75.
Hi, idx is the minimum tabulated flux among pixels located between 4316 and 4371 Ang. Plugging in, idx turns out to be 83.86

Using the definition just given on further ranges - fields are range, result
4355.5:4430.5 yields 84.99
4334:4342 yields 89.09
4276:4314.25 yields 62.06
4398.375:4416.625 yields 98.04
